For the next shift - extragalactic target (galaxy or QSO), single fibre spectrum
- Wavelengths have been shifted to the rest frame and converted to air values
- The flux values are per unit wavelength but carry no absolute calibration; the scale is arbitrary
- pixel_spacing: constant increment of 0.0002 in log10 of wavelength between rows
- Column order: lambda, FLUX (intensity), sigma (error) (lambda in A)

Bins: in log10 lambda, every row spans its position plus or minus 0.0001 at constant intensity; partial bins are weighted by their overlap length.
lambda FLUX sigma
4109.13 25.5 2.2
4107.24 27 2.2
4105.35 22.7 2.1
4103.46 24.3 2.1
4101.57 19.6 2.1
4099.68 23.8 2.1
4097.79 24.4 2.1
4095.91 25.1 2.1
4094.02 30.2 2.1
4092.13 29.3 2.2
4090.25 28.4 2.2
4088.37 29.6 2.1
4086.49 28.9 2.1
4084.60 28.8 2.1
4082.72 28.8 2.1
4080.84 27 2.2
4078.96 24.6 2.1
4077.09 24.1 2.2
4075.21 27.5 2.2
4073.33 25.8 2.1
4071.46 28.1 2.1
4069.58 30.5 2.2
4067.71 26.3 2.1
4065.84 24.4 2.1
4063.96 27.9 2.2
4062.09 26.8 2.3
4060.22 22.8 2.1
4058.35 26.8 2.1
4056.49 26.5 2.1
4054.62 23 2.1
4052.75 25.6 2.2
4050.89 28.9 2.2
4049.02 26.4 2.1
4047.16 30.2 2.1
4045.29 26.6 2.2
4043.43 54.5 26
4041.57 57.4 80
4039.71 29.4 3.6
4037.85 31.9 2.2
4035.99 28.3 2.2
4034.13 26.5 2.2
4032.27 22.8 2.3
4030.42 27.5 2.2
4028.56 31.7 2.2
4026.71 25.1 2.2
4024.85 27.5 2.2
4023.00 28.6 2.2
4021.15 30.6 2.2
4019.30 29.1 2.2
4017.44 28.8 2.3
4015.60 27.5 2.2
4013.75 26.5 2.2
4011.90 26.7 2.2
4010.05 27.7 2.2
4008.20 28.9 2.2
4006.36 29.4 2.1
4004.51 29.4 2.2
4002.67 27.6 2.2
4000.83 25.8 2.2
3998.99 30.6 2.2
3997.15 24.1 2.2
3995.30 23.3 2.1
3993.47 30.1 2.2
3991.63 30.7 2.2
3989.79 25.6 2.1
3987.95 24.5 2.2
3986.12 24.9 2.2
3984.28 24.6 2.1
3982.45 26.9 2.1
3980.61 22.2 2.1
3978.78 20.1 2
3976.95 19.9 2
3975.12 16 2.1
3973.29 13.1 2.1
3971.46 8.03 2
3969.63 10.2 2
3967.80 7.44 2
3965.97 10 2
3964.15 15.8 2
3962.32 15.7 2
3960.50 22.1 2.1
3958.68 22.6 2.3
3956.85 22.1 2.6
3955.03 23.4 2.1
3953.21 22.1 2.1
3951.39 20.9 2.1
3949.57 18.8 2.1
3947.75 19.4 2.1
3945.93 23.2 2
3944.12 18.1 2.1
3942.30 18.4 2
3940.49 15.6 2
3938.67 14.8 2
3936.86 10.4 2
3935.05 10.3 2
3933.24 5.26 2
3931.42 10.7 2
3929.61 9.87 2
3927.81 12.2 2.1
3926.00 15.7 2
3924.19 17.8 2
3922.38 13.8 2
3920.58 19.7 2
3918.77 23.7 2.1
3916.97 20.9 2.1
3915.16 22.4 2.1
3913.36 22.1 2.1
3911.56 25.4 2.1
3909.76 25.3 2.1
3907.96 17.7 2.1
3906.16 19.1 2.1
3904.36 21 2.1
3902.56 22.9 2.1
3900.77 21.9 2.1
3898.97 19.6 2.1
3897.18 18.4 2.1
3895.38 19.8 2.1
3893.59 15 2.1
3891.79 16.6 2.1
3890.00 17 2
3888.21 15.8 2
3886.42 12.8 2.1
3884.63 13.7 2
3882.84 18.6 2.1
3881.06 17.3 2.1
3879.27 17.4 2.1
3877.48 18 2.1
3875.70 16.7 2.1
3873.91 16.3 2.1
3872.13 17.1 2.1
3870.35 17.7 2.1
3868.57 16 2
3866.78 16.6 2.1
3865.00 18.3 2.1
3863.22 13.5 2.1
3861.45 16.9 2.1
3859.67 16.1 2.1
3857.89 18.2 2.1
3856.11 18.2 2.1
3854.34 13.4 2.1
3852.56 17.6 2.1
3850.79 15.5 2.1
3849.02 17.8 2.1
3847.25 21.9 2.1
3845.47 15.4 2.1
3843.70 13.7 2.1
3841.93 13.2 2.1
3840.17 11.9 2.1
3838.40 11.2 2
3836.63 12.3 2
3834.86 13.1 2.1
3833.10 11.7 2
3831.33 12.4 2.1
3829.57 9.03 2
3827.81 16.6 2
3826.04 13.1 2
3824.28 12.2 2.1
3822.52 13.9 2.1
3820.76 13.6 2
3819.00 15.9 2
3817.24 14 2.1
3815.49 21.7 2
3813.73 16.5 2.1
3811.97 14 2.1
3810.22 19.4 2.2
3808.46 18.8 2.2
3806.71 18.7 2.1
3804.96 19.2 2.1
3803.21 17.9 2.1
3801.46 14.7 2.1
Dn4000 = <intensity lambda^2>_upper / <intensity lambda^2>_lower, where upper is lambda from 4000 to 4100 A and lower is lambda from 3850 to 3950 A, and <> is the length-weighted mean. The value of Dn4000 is 1.78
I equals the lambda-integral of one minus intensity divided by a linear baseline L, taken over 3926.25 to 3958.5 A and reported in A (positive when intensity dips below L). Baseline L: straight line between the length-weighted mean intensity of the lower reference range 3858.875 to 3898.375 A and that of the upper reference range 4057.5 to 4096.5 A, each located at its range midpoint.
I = 6.1 A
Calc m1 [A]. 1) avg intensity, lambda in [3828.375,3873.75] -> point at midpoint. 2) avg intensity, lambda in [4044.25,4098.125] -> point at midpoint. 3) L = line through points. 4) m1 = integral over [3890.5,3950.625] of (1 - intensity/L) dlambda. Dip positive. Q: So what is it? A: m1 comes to 3.4 A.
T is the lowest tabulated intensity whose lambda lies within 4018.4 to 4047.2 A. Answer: 22.8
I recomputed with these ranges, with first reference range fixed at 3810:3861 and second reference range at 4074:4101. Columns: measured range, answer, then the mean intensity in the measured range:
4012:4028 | -2.81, 28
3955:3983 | 5.82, 16.9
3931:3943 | 4.64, 12.2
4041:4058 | -4.96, 32.5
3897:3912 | -2.49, 21.3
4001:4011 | -2.27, 28.4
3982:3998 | -2.65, 26.1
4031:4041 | -1.73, 28.8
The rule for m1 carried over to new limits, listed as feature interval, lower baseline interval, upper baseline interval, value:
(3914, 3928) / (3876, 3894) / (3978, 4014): 0.6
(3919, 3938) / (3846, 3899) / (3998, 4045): 7.7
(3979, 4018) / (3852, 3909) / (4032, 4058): 0.9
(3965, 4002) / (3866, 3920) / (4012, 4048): 8.4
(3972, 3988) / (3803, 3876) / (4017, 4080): 2.4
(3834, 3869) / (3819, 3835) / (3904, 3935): -3.2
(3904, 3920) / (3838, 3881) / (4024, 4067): -1.5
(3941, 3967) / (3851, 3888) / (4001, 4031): 4.3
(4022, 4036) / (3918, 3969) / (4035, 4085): -0.8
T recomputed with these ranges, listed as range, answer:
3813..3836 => 9.03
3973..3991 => 13.1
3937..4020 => 7.44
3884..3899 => 12.8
